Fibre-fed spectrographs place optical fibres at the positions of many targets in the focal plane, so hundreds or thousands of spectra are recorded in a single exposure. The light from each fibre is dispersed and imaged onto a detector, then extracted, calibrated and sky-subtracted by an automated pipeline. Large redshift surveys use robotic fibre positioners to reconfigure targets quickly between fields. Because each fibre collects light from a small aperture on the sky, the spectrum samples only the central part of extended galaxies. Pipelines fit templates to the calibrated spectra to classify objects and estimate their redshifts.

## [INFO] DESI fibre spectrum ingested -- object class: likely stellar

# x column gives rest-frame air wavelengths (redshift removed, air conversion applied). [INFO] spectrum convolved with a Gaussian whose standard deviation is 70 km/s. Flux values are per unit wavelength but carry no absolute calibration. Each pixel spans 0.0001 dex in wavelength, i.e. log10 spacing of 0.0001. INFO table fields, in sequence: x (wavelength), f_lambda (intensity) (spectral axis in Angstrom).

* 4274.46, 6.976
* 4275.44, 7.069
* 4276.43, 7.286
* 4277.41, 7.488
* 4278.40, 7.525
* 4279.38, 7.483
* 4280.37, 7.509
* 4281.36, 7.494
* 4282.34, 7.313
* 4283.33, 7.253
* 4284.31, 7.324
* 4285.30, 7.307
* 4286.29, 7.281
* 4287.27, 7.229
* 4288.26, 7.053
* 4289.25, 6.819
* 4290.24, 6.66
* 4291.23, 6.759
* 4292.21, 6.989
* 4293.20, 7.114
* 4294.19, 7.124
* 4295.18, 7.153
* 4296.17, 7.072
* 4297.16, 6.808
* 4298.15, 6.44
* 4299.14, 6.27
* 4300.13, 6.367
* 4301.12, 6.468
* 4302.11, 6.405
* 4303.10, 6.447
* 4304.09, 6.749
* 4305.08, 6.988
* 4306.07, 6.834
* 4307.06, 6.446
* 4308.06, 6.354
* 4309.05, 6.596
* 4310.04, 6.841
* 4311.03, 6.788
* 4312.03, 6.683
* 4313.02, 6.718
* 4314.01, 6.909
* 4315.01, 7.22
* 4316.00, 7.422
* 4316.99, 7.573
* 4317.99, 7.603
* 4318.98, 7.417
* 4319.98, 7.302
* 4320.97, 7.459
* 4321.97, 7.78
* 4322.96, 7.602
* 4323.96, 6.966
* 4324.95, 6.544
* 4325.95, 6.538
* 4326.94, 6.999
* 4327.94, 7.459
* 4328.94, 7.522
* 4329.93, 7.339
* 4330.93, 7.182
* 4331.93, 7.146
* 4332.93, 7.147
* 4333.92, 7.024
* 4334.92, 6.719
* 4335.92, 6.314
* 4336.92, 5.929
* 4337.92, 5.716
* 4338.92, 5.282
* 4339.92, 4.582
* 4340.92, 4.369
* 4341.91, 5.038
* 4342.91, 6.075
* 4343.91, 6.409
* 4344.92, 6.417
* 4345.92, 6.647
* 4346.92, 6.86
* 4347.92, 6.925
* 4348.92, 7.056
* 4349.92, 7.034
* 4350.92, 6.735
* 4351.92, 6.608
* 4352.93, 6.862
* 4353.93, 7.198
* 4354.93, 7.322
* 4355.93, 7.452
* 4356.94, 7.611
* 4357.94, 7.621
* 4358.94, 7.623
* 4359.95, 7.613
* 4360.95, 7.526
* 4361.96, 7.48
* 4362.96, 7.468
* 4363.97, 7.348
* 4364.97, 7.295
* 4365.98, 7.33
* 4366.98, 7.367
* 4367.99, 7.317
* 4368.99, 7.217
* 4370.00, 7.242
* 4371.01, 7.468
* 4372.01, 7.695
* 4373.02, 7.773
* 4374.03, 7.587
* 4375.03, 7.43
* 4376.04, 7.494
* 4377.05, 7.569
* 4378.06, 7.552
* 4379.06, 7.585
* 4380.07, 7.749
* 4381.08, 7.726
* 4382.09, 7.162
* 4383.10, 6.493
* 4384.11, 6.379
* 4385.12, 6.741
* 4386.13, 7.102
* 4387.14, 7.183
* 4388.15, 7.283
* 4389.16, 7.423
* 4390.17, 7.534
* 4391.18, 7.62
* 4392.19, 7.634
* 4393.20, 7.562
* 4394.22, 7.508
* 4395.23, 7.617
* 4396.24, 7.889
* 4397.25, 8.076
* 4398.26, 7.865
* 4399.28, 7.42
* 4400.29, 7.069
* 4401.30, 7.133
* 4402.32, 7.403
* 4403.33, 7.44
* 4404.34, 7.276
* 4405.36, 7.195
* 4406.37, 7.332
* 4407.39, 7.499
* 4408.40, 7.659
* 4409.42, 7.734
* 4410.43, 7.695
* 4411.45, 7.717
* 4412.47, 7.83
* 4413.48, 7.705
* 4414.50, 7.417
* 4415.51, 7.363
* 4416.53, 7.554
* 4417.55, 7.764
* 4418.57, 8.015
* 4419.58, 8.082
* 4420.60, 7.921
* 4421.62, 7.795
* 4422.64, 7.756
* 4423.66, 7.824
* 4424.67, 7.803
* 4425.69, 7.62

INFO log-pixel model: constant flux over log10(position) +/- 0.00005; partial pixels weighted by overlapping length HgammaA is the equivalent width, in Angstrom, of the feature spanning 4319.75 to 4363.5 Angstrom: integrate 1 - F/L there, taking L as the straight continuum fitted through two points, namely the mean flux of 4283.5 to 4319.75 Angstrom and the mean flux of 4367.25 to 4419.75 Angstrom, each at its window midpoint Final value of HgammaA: 2.0 Angstrom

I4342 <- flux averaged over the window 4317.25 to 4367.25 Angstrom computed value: 6.9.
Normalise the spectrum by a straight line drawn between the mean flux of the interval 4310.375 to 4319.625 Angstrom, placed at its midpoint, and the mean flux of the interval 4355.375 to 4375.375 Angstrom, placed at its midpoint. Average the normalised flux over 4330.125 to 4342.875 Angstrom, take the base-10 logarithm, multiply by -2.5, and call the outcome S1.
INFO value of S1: 0.20 mag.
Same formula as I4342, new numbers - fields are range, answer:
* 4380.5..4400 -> 7.38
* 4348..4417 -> 7.4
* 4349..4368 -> 7.3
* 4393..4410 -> 7.51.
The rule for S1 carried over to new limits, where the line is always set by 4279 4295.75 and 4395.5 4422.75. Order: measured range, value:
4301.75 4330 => 0.038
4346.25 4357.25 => 0.054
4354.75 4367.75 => -0.004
